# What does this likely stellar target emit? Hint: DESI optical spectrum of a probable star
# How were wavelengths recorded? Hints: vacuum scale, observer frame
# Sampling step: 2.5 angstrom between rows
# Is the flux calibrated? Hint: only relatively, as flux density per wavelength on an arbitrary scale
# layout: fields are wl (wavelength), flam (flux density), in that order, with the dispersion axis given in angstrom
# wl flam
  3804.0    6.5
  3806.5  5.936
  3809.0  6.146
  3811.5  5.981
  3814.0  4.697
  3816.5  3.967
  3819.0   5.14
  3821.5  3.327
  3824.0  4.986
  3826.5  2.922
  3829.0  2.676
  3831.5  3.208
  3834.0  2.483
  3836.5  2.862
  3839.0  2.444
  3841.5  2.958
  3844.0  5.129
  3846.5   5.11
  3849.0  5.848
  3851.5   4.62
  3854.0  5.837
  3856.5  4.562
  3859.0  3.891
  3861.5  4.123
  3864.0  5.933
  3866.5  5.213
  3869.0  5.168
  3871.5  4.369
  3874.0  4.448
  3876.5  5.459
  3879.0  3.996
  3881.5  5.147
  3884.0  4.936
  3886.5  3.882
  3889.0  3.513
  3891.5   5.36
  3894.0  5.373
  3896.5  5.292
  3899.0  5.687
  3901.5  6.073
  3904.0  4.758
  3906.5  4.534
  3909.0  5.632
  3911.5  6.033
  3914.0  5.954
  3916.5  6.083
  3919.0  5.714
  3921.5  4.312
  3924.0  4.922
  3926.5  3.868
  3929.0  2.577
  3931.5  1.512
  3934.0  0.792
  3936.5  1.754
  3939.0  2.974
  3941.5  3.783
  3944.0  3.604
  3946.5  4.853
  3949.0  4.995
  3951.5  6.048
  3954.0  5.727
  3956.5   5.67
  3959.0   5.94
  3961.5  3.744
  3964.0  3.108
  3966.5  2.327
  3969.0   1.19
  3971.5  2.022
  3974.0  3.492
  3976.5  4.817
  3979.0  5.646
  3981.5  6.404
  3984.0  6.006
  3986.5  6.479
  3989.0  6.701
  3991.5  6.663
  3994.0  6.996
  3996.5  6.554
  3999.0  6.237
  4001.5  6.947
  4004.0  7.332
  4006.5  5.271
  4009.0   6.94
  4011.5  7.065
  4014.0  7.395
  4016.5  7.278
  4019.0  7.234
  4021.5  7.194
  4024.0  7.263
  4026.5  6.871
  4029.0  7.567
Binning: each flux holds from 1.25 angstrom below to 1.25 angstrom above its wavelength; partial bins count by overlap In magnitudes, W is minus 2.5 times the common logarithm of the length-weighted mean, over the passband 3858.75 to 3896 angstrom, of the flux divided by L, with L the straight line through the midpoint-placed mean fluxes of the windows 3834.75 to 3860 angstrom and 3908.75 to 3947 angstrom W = -0.14 mag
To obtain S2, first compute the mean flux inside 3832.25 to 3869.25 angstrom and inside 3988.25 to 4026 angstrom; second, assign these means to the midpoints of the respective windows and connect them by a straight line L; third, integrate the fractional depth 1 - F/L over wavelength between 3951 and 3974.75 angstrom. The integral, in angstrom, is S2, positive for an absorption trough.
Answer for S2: 8.74 angstrom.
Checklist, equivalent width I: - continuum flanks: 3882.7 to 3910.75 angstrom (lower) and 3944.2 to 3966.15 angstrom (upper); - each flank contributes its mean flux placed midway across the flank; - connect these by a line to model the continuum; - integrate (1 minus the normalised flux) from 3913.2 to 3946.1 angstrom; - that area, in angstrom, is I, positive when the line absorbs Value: 8.3 angstrom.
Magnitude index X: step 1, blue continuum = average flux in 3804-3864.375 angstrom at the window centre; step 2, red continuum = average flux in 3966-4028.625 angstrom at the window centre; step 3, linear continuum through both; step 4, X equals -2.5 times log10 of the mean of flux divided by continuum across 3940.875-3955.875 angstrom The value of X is 0.13 mag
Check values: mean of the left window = 4.39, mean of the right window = 6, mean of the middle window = 4.91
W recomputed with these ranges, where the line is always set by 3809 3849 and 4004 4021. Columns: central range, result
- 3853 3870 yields -0.100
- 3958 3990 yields 0.390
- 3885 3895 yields 0.103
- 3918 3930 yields 0.270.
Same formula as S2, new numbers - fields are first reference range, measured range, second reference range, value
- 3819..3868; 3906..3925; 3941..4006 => -3.0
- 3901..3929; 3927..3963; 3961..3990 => 6.4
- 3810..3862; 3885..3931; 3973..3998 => 1.0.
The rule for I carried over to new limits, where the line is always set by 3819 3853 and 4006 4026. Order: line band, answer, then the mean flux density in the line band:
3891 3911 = -1.6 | 5.36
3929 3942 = 8.1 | 2.11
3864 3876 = -1.5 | 4.96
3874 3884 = -0.6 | 4.82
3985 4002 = 0.0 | 6.63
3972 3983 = 2.5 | 4.9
